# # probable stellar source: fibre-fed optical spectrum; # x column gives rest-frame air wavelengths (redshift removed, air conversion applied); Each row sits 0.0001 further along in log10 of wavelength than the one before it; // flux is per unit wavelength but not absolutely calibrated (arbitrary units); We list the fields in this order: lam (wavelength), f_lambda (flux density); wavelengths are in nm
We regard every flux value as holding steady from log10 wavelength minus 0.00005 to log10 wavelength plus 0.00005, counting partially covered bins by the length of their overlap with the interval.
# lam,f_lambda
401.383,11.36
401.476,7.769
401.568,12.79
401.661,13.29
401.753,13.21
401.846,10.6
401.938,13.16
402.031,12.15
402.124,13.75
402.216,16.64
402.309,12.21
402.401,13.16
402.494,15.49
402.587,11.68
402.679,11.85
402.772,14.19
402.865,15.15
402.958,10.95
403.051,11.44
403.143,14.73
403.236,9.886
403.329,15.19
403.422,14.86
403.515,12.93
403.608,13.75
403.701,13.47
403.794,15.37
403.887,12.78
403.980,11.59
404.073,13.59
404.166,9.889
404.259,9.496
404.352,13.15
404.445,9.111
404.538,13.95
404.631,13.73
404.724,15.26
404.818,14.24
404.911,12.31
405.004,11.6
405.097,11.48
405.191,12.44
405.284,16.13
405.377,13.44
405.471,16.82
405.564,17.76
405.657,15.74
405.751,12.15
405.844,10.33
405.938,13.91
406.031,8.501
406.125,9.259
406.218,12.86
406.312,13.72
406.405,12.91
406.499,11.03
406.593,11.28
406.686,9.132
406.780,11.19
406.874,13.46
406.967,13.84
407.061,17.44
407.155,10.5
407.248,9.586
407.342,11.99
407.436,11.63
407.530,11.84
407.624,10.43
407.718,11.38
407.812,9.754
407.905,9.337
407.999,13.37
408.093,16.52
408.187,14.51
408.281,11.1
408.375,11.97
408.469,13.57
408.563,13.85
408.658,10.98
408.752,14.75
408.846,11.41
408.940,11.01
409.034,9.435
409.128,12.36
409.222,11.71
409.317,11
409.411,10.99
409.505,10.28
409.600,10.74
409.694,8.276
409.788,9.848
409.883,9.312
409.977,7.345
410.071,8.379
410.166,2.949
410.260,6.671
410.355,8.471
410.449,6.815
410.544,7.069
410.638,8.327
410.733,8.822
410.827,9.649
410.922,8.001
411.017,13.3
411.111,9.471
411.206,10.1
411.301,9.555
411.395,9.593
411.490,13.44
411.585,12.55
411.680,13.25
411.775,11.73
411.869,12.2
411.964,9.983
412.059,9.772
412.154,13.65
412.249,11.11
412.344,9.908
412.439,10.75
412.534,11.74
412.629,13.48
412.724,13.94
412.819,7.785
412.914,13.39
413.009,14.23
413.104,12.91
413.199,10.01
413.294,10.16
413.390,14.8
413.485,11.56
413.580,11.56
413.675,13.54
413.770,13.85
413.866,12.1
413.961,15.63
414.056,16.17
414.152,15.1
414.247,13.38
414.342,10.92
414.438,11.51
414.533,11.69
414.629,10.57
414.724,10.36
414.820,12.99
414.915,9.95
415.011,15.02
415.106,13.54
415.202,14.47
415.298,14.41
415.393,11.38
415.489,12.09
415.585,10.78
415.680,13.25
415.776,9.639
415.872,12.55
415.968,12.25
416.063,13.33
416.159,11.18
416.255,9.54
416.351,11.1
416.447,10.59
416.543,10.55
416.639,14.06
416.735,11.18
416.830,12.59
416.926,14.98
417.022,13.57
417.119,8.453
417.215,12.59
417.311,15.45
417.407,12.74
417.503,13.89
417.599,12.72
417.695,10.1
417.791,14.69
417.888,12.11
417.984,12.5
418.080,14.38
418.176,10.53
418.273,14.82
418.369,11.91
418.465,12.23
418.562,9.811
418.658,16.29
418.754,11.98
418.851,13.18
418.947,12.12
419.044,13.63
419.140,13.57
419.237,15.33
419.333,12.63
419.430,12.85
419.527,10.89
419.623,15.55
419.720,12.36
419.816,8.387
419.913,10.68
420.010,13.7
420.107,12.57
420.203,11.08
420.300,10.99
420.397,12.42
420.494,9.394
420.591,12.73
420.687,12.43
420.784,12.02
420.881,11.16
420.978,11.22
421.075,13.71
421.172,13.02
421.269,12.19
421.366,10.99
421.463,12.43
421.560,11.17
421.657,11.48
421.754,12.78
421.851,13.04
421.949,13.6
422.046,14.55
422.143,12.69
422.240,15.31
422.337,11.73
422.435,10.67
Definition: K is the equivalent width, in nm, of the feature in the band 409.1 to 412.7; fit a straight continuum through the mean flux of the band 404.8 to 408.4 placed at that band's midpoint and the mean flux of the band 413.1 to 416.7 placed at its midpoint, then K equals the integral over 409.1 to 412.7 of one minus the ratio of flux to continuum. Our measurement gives 0.67 nm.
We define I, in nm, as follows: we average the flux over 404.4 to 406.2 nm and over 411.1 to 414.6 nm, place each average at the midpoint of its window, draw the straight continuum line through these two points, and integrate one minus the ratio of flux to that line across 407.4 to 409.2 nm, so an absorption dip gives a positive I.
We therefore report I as 0.09 nm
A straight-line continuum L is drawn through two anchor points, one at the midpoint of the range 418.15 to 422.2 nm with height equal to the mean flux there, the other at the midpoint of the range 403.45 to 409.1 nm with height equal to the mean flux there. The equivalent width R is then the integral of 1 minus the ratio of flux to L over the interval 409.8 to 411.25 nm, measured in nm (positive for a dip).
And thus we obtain 0.48 nm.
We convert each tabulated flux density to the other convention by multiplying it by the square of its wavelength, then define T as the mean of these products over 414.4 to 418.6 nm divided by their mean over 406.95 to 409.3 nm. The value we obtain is 1.1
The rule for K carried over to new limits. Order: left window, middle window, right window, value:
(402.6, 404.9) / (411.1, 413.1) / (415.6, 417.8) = 0.14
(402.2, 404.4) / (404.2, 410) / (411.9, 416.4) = 0.29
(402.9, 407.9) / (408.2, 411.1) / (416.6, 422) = 0.58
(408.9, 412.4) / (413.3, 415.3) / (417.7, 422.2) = -0.37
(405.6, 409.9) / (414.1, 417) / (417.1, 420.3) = 0.04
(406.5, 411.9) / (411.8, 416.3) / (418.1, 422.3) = -0.26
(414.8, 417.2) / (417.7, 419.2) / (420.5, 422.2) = -0.08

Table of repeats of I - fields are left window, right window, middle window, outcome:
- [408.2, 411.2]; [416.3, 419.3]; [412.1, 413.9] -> -0.17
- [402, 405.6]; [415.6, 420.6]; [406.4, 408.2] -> 0.14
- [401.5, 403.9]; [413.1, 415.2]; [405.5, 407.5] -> 0.11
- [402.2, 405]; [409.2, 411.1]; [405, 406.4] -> -0.17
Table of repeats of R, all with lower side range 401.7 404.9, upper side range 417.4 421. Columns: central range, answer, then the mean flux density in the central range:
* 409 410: 0.20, 10.2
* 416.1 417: 0.05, 11.8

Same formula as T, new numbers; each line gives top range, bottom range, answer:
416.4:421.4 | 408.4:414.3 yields 1.16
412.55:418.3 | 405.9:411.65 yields 1.19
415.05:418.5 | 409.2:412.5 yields 1.30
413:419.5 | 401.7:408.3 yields 1.04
